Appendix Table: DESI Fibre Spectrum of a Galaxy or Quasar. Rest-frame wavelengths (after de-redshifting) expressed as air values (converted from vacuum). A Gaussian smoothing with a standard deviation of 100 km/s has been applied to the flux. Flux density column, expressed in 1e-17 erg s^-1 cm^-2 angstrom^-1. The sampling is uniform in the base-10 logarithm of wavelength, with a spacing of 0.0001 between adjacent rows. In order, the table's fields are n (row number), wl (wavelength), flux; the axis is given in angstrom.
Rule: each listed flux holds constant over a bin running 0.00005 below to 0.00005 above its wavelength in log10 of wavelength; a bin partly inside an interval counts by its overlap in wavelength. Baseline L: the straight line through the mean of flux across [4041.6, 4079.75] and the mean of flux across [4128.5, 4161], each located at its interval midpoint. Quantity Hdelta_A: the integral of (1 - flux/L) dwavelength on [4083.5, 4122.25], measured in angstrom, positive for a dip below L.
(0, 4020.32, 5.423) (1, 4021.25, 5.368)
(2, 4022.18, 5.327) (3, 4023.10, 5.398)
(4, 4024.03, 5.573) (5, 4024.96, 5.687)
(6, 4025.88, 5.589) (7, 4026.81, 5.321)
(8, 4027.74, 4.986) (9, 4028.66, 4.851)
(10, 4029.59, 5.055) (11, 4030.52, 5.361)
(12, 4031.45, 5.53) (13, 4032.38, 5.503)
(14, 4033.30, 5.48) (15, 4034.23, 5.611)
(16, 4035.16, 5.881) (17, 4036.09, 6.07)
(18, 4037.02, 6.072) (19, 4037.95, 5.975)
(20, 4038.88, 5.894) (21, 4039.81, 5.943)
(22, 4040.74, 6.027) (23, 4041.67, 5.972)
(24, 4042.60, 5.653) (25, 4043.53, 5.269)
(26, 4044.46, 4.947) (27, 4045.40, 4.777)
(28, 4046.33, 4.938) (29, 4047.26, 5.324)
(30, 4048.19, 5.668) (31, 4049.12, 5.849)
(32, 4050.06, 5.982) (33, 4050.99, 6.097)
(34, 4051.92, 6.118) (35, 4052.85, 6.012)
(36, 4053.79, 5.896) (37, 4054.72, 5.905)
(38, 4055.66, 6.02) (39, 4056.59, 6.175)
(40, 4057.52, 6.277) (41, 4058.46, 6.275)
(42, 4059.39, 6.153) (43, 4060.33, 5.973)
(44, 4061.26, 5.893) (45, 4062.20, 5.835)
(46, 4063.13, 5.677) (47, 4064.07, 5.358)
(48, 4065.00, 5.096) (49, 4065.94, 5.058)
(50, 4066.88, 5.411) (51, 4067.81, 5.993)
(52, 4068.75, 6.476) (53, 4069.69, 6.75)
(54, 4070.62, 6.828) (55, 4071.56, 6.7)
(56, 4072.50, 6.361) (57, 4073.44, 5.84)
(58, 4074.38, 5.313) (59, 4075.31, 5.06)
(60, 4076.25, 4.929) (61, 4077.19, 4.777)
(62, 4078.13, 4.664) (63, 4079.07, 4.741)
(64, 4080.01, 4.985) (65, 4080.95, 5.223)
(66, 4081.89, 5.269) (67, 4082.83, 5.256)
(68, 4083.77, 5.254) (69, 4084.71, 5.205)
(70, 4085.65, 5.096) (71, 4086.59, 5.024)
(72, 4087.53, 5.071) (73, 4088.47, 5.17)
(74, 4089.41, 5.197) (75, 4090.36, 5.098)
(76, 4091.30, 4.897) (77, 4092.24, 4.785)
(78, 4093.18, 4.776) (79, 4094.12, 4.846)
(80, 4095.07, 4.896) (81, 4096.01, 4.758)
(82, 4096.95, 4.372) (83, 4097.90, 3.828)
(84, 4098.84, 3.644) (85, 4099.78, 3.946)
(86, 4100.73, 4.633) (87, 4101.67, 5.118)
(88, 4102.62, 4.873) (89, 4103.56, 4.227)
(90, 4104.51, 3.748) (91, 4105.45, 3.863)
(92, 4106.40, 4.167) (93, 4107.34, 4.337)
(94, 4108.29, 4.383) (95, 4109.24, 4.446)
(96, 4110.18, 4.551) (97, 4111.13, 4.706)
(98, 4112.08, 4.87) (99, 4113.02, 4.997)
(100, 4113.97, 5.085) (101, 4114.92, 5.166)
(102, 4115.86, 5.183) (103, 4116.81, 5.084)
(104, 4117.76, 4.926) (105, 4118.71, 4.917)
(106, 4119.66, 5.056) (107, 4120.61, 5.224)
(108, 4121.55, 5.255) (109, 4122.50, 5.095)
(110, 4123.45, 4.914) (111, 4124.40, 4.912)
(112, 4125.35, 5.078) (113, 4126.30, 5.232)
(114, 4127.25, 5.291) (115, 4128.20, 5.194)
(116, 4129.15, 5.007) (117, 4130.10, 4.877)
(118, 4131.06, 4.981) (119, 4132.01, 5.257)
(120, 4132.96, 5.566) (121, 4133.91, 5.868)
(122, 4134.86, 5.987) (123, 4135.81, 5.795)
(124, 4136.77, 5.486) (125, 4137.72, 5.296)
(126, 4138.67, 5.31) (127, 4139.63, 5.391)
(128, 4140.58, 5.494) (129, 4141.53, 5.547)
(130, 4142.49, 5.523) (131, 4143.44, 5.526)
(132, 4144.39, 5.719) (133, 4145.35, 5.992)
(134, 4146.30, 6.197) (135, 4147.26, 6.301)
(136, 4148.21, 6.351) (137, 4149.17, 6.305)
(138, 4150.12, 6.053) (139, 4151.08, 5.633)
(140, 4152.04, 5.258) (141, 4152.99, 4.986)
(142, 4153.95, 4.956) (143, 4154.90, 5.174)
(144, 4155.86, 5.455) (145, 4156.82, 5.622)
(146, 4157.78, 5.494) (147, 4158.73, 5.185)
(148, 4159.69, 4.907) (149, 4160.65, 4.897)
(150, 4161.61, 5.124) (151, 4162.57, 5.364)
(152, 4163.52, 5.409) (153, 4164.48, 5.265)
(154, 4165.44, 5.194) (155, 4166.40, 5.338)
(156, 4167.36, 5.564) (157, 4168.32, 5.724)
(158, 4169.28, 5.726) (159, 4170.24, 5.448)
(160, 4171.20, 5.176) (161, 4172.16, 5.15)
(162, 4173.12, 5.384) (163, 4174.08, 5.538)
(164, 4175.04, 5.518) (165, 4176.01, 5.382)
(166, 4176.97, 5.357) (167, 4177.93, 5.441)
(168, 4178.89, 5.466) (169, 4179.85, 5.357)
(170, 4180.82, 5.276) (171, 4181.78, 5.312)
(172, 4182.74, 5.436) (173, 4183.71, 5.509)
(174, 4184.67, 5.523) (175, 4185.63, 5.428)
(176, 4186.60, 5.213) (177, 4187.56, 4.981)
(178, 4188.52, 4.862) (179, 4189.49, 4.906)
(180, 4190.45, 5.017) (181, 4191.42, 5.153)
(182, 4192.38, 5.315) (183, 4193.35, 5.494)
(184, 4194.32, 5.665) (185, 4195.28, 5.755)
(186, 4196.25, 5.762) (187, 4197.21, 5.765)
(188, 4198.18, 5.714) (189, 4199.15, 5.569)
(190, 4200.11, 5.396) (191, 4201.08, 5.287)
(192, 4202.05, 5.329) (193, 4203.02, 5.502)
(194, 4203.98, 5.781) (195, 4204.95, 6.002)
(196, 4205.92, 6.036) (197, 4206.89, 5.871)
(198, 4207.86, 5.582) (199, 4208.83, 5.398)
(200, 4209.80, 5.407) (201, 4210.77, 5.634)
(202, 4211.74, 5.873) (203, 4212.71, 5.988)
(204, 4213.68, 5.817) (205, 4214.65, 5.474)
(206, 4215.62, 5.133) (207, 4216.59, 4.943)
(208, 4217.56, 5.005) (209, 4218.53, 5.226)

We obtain 5.9 angstrom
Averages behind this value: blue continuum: 5.7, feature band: 4.75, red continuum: 5.51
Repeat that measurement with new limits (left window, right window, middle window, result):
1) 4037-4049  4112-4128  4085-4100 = 1.5 angstrom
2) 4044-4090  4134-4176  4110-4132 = 2.0 angstrom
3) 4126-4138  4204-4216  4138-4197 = 0.8 angstrom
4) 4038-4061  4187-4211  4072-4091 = 1.8 angstrom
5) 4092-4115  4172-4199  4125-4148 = -3.1 angstrom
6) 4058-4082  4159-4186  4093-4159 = 4.6 angstrom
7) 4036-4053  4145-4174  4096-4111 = 3.5 angstrom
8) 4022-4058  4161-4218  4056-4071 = -0.9 angstrom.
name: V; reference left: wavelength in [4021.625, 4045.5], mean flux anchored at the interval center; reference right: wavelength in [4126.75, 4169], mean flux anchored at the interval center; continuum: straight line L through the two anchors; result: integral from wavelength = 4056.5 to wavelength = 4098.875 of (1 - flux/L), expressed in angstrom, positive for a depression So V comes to 1.2 angstrom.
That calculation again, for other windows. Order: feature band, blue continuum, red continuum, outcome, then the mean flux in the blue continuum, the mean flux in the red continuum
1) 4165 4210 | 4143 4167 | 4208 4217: 0.6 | 5.51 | 5.53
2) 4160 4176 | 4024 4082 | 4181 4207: 0.4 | 5.65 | 5.46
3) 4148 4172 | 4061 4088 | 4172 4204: 0.0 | 5.48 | 5.4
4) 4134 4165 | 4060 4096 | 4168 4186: -0.7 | 5.38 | 5.43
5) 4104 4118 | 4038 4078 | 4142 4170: 2.5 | 5.77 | 5.52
